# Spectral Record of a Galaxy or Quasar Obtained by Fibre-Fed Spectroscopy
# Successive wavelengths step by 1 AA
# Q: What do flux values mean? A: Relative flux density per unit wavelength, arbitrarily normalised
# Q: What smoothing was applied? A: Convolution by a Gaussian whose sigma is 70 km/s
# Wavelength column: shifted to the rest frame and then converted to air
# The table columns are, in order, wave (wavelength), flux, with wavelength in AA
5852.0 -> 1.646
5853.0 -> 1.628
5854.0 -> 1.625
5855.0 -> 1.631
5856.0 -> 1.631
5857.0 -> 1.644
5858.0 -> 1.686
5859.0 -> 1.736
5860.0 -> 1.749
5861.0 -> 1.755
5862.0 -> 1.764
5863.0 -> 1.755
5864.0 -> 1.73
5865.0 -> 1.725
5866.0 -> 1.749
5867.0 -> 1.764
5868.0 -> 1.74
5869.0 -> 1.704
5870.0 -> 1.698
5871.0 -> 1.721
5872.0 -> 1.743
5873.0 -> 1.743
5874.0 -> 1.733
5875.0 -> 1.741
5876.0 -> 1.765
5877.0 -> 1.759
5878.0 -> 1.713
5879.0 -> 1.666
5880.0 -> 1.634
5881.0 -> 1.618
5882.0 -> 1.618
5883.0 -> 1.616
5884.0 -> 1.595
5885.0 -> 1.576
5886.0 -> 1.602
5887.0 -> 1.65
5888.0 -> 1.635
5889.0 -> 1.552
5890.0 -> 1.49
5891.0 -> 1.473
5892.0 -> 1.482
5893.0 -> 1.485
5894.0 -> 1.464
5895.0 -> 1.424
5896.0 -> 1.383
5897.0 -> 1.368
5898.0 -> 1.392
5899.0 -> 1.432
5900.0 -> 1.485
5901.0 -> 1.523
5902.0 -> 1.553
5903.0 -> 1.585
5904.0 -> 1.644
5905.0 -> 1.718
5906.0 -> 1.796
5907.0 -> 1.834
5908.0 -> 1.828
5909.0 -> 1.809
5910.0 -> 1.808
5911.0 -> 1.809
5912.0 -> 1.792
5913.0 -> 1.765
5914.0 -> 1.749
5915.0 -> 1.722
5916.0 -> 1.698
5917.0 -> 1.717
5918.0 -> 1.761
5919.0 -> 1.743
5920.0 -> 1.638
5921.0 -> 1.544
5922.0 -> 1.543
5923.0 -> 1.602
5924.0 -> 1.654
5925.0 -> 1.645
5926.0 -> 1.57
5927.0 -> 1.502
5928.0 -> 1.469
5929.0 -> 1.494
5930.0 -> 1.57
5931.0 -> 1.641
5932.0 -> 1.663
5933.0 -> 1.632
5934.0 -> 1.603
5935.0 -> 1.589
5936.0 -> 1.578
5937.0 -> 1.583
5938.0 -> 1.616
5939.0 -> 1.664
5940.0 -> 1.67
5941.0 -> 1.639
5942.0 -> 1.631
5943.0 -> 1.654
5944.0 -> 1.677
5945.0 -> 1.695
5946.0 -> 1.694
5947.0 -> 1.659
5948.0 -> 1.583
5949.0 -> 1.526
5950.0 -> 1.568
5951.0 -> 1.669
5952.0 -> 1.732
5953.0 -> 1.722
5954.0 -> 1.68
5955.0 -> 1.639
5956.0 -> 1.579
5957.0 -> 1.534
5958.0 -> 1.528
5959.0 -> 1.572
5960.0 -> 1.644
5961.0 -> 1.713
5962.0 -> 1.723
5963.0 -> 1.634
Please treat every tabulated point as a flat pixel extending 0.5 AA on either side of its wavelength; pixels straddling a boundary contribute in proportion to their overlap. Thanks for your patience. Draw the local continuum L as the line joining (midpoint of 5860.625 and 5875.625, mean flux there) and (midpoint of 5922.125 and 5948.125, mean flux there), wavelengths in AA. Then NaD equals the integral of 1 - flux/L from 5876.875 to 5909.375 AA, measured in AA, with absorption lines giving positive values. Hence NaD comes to 2.0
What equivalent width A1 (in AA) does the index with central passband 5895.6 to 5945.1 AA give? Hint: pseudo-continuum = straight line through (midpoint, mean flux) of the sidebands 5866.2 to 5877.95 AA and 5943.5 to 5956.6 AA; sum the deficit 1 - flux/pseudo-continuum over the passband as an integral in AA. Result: 1.4 AA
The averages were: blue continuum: 1.74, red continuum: 1.65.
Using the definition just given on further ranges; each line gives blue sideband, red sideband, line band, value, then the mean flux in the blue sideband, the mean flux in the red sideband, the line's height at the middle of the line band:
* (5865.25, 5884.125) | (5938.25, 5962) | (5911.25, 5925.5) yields -0.2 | 1.7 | 1.64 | 1.67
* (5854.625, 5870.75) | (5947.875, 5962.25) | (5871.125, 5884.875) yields 0.1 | 1.72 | 1.63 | 1.7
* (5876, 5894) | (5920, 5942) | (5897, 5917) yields -1.0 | 1.6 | 1.6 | 1.6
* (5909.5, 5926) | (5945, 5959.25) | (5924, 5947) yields 0.6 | 1.7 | 1.62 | 1.66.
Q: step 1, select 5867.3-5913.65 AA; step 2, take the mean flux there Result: 1.63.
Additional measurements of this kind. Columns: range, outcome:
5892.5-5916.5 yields 1.63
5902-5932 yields 1.68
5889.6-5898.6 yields 1.44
